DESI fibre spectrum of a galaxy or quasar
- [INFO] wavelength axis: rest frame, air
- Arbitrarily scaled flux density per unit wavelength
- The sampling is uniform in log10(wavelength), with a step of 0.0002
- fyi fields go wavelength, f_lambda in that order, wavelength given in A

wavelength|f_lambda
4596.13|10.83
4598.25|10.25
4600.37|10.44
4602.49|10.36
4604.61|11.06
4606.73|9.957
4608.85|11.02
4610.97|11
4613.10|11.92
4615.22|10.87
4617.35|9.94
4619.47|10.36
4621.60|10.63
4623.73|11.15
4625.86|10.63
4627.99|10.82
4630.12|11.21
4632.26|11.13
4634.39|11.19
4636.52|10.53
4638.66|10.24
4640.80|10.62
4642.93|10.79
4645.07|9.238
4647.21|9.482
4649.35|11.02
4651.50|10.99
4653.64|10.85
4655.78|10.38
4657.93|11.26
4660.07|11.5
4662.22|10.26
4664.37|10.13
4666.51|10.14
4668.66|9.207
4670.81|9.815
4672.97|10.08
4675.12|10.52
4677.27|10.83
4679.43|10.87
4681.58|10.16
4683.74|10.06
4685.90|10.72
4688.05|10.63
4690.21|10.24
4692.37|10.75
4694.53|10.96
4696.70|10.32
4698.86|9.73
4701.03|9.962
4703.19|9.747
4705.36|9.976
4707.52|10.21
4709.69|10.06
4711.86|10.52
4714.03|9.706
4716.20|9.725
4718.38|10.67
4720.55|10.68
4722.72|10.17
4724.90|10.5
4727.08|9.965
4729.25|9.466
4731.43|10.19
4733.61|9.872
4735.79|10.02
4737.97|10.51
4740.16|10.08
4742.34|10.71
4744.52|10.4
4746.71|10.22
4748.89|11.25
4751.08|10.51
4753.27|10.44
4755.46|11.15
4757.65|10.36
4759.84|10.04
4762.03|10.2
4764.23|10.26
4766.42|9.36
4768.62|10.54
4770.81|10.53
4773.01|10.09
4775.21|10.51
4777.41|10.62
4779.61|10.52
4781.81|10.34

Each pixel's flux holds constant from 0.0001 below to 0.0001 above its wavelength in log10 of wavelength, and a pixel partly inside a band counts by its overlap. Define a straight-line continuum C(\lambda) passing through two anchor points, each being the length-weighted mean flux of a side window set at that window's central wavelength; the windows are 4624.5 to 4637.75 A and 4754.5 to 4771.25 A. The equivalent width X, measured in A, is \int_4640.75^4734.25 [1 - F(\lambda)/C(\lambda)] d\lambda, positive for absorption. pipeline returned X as 3.1 A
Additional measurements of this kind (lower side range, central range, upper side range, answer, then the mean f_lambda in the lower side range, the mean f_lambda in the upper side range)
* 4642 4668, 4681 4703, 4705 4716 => -0.3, 10.5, 10.1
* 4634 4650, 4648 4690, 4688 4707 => -0.8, 10.3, 10.2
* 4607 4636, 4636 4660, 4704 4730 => 0.3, 10.9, 10.1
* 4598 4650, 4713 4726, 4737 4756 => 0.4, 10.6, 10.6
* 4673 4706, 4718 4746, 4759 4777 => 0.1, 10.4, 10.2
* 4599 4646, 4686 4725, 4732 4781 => 0.9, 10.7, 10.4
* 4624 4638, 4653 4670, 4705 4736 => 0.3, 10.9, 10.1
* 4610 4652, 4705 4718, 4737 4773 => 0.5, 10.7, 10.4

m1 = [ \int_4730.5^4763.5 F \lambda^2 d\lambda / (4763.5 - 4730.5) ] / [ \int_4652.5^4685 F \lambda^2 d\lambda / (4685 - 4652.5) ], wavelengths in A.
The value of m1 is 1.0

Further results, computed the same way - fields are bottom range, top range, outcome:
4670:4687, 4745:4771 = 1.04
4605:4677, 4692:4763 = 1.01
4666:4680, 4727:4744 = 1.02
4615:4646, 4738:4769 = 1.03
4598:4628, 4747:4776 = 1.03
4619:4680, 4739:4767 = 1.03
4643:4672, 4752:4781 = 1.05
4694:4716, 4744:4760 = 1.07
